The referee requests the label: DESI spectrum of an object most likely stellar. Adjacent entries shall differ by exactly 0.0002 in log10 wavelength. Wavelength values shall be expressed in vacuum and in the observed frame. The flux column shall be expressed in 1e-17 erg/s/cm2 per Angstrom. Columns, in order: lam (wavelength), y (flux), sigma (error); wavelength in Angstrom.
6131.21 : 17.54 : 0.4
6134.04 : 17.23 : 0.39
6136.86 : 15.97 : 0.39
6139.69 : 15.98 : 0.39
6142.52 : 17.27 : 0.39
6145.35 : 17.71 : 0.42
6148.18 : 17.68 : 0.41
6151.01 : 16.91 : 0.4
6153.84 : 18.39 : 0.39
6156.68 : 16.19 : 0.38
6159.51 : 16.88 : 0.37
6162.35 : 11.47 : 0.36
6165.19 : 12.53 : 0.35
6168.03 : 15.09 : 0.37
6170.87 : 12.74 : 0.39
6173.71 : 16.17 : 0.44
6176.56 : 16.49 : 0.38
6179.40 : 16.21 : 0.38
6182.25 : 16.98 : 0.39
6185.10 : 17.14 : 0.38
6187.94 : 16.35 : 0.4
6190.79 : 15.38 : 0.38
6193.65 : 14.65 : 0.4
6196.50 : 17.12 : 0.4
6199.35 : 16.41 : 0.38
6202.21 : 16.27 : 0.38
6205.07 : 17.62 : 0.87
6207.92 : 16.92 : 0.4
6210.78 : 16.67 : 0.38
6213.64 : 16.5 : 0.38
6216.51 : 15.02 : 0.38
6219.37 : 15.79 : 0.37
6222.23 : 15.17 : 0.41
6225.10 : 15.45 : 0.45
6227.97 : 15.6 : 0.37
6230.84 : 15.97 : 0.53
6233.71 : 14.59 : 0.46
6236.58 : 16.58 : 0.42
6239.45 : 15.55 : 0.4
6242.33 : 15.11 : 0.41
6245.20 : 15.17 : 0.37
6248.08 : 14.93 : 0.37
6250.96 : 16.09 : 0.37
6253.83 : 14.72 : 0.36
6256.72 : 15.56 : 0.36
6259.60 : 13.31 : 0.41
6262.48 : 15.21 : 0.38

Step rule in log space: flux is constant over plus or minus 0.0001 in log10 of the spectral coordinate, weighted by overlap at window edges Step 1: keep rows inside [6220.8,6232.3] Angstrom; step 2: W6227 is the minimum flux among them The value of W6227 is 15.17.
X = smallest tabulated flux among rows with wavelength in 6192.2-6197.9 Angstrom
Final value 14.65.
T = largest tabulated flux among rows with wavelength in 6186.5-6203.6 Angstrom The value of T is 17.12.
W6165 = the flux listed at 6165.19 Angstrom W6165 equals 12.53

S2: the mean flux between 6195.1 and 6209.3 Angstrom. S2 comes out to 16.9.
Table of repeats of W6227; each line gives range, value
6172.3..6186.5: 16.17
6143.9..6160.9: 16.19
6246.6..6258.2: 14.72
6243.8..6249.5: 14.93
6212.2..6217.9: 15.02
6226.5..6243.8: 14.59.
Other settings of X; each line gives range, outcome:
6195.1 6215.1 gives 16.27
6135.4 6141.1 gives 15.97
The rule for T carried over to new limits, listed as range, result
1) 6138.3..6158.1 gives 18.39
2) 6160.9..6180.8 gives 16.49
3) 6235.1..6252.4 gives 16.58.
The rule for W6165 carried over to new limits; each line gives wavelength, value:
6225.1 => 15.45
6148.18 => 17.68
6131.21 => 17.54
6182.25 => 16.98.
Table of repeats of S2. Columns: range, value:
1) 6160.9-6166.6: 12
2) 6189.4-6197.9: 15.7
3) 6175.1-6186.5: 16.7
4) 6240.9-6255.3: 15.2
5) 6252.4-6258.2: 15.1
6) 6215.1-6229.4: 15.4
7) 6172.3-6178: 16.3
